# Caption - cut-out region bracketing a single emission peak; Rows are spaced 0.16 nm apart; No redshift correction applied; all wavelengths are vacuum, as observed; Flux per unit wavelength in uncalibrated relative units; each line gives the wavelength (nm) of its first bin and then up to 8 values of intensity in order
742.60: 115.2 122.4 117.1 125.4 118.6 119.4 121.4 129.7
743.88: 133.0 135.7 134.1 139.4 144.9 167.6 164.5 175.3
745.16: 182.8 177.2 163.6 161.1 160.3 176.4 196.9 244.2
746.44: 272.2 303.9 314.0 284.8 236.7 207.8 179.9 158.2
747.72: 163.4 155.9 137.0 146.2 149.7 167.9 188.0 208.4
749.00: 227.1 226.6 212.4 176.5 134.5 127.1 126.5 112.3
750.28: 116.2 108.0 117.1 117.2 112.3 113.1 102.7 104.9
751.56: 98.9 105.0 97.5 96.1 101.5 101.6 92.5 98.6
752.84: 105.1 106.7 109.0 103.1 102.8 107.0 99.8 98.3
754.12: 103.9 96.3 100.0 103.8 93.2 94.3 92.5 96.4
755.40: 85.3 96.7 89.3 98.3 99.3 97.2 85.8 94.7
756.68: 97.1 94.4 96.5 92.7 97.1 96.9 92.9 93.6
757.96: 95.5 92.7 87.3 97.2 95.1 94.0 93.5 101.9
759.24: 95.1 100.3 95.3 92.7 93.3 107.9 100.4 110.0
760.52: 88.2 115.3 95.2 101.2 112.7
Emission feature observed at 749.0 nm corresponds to [N II]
